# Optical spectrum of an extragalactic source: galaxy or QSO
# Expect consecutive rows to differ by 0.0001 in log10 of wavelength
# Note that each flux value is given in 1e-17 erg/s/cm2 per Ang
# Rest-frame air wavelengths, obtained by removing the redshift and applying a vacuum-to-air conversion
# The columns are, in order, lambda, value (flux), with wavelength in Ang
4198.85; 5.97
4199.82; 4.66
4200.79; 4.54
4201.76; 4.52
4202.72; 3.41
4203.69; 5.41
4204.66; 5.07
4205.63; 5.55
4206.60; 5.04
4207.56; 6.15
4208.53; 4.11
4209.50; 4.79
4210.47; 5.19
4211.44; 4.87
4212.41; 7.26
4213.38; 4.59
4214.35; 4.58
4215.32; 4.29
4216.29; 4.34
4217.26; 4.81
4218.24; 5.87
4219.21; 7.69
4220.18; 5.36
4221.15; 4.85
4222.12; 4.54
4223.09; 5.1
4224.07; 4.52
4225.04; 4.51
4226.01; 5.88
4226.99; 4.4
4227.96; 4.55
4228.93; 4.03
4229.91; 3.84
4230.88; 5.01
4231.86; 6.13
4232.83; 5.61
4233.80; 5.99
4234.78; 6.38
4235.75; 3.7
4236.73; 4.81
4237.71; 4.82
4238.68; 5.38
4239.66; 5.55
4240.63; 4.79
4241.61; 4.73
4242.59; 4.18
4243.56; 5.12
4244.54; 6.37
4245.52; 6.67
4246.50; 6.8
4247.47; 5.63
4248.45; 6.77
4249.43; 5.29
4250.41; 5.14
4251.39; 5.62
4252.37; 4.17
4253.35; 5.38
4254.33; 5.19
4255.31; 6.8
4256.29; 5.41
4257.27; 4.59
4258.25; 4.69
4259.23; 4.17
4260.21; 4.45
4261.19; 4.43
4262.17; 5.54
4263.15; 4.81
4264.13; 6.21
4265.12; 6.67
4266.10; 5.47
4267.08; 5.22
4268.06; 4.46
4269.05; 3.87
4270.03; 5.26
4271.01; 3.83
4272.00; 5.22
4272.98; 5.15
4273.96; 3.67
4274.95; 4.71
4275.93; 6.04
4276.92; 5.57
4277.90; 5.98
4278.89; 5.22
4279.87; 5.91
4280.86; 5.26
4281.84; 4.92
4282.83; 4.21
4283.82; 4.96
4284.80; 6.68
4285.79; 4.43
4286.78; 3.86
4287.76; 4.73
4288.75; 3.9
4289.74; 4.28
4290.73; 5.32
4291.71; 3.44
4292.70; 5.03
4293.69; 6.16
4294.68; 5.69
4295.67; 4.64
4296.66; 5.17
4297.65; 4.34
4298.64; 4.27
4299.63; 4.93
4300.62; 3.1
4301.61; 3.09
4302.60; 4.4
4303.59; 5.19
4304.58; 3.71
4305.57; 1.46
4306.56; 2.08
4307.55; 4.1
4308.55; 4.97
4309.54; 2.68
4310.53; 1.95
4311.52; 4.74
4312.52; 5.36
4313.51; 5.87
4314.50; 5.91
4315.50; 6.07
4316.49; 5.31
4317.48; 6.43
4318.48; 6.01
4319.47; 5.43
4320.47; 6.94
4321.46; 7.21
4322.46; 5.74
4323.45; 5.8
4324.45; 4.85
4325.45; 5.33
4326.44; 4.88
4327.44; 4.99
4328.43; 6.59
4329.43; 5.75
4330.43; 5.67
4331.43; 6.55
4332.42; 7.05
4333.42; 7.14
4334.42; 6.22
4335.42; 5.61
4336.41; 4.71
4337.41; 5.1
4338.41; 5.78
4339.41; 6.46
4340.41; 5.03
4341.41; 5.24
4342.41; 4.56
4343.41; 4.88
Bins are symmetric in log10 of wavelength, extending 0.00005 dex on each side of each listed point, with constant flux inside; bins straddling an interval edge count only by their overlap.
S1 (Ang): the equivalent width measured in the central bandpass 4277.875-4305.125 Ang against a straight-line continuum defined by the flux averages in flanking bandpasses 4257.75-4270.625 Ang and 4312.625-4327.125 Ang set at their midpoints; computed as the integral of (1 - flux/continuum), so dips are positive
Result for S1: 3.43 Ang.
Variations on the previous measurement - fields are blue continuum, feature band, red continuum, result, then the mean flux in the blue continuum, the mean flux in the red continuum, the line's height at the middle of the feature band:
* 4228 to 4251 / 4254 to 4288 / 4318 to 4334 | 3.0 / 5.32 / 6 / 5.57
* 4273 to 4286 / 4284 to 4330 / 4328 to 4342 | 5.9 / 5.21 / 5.91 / 5.56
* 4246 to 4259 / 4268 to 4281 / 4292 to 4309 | -0.3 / 5.47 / 4.24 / 4.91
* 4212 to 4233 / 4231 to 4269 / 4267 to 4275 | -4.4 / 5.06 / 4.56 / 4.78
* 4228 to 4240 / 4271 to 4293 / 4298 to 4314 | -3.2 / 5.08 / 3.87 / 4.27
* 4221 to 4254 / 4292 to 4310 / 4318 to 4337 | 4.8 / 5.19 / 5.92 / 5.7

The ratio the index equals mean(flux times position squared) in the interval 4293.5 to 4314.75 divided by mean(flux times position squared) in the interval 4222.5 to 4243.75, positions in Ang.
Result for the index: 0.9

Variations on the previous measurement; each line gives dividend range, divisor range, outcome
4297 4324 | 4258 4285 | 0.95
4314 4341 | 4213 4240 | 1.22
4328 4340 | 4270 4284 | 1.23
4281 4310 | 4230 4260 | 0.83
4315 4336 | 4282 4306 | 1.36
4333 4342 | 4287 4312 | 1.40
